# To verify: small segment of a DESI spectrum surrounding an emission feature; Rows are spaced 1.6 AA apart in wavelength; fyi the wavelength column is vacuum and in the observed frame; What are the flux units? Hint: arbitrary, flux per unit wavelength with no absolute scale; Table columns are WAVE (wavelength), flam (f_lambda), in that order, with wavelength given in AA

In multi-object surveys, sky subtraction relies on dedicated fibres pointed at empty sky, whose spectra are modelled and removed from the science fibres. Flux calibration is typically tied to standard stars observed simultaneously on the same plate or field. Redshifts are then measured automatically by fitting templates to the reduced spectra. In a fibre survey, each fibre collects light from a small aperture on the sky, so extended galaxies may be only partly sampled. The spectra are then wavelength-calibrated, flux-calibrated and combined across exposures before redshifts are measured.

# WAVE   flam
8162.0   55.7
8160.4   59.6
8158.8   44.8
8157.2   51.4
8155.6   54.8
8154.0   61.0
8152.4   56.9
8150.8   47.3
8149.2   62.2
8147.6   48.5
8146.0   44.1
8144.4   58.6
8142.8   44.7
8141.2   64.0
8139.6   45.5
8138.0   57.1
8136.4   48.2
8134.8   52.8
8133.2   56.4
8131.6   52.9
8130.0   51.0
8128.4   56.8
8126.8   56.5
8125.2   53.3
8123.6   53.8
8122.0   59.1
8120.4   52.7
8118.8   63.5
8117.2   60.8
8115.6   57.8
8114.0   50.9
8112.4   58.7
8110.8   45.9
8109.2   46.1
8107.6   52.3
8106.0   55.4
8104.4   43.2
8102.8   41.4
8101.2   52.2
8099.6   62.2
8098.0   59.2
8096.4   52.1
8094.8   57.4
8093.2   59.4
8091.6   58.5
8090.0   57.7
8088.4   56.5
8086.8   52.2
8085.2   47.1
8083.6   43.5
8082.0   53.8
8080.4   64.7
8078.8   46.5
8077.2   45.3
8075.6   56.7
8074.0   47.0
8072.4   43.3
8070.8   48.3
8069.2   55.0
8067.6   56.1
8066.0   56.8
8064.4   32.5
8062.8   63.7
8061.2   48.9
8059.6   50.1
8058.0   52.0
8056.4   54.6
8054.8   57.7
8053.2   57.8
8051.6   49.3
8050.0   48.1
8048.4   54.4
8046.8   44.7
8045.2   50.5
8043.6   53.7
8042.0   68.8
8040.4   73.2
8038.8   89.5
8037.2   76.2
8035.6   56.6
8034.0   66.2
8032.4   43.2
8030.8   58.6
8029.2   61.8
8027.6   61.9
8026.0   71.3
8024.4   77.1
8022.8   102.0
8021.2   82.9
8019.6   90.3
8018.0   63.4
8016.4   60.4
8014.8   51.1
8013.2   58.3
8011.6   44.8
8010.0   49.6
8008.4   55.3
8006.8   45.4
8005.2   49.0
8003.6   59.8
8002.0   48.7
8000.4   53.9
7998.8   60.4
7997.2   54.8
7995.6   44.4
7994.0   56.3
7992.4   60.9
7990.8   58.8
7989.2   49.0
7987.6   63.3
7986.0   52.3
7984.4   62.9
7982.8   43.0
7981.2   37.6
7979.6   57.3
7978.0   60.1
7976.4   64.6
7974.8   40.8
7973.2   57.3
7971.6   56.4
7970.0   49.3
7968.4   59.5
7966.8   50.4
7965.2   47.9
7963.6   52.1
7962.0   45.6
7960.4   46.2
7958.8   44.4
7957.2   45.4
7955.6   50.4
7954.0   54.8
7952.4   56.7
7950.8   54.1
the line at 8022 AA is [S II]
